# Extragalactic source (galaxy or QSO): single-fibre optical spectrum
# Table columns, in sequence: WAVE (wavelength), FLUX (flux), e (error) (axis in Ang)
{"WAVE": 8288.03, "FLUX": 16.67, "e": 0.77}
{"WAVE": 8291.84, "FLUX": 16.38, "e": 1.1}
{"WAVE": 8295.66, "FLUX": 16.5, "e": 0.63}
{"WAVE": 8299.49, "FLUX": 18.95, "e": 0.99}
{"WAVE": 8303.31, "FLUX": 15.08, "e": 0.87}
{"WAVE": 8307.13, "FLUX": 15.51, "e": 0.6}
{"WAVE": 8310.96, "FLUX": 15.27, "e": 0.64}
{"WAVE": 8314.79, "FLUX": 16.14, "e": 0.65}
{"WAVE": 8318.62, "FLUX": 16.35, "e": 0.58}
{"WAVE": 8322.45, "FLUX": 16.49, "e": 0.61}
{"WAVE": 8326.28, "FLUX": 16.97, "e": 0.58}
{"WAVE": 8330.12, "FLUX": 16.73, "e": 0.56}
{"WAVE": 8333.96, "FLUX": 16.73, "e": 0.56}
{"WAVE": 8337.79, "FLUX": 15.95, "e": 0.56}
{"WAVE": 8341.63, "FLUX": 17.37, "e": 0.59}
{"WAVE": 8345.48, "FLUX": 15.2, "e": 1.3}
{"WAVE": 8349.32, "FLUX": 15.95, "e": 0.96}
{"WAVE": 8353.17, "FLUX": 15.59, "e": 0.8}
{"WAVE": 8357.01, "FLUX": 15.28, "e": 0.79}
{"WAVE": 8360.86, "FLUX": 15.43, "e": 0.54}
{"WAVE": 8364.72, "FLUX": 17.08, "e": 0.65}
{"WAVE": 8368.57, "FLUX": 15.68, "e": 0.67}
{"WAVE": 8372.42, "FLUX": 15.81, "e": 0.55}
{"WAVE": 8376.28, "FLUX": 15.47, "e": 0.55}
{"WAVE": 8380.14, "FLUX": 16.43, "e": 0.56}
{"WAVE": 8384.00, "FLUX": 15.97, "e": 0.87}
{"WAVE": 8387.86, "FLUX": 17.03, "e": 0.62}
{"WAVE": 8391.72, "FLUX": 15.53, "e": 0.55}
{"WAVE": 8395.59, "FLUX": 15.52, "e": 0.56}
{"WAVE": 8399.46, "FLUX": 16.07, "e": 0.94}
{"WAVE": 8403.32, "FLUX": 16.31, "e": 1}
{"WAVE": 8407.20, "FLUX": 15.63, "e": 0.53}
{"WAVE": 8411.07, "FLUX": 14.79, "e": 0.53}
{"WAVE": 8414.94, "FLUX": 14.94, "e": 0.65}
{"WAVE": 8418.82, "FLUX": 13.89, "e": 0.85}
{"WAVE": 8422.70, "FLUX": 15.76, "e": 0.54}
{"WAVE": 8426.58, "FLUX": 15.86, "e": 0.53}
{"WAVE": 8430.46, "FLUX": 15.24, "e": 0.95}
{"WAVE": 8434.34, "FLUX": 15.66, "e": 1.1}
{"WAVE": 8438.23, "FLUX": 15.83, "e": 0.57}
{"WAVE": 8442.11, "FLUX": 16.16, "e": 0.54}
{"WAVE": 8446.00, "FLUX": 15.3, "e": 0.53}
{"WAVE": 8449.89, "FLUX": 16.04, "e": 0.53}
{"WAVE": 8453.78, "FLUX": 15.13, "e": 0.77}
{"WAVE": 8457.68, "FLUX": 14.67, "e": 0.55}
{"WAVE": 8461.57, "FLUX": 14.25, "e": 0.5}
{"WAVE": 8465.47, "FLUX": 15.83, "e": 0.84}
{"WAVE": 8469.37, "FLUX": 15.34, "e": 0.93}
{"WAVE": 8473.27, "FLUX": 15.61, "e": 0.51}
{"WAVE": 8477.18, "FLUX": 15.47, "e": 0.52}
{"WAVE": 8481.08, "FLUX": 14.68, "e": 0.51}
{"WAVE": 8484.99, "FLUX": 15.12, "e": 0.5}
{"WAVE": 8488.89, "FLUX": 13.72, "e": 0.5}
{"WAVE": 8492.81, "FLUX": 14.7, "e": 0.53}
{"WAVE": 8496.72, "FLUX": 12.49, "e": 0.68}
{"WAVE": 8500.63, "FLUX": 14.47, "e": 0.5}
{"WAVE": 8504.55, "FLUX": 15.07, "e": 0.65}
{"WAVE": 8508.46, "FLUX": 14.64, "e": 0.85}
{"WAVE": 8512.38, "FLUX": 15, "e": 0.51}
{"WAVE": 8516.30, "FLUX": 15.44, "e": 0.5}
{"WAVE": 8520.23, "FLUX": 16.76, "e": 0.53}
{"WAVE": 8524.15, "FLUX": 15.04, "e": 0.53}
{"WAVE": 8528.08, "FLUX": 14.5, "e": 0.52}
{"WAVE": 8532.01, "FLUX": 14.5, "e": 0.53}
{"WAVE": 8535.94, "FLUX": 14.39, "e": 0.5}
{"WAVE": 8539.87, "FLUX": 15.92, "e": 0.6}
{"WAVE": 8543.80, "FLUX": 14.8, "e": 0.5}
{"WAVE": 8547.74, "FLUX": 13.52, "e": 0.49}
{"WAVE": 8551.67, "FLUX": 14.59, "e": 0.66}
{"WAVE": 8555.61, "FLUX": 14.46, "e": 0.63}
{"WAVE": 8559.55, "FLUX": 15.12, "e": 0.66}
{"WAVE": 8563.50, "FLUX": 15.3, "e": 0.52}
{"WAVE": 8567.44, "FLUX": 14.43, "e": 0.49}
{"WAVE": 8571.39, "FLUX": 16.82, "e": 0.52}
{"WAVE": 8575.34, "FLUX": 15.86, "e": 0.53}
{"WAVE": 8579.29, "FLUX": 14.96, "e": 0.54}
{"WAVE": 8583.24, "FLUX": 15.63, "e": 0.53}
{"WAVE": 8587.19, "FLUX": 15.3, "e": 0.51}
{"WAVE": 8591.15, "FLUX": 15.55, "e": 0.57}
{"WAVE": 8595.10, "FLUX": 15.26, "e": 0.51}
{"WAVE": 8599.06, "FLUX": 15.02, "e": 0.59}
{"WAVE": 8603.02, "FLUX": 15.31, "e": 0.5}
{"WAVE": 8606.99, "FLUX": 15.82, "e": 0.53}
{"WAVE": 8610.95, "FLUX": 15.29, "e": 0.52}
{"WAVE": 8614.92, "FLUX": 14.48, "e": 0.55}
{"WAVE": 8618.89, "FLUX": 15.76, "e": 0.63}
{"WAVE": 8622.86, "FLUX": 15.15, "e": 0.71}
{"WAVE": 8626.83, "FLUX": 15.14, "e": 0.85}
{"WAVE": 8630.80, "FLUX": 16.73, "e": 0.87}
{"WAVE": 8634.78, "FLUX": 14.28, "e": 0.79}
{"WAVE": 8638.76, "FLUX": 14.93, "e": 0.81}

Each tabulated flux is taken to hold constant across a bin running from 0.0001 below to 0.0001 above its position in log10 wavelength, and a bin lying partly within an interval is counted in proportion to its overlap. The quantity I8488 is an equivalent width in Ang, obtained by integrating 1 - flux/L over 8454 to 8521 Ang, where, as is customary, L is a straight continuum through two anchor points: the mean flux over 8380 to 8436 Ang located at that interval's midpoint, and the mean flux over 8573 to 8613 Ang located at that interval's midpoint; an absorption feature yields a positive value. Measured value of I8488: 2.8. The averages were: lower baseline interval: 15.6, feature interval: 14.9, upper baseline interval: 15.4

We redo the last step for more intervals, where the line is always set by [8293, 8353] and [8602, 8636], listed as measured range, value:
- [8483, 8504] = 2.1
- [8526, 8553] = 1.7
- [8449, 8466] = 0.9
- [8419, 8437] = 0.6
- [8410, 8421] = 1.0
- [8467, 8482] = 0.5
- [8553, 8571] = 0.6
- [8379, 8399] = 0.0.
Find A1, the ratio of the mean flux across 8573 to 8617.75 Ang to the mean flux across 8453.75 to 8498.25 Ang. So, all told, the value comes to 1.0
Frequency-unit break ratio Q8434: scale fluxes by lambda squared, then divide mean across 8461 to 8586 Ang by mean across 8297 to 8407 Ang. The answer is 0.97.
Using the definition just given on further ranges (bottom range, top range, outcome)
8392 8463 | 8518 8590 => 1.01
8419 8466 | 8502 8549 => 0.99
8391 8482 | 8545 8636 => 1.02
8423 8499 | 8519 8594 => 1.02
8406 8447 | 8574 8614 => 1.04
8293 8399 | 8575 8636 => 1.01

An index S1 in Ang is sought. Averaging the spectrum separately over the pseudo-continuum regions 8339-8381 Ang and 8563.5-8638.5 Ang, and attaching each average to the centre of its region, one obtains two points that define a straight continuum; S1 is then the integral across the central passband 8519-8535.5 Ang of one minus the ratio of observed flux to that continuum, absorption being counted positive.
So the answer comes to 0.5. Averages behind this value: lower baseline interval 15.9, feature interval 15.1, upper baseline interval 15.4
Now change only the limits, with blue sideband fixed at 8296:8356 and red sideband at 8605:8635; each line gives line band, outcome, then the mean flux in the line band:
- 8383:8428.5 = 1.2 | 15.6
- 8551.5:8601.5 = 0.8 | 15.3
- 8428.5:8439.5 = 0.3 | 15.6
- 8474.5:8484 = 0.4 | 15.1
